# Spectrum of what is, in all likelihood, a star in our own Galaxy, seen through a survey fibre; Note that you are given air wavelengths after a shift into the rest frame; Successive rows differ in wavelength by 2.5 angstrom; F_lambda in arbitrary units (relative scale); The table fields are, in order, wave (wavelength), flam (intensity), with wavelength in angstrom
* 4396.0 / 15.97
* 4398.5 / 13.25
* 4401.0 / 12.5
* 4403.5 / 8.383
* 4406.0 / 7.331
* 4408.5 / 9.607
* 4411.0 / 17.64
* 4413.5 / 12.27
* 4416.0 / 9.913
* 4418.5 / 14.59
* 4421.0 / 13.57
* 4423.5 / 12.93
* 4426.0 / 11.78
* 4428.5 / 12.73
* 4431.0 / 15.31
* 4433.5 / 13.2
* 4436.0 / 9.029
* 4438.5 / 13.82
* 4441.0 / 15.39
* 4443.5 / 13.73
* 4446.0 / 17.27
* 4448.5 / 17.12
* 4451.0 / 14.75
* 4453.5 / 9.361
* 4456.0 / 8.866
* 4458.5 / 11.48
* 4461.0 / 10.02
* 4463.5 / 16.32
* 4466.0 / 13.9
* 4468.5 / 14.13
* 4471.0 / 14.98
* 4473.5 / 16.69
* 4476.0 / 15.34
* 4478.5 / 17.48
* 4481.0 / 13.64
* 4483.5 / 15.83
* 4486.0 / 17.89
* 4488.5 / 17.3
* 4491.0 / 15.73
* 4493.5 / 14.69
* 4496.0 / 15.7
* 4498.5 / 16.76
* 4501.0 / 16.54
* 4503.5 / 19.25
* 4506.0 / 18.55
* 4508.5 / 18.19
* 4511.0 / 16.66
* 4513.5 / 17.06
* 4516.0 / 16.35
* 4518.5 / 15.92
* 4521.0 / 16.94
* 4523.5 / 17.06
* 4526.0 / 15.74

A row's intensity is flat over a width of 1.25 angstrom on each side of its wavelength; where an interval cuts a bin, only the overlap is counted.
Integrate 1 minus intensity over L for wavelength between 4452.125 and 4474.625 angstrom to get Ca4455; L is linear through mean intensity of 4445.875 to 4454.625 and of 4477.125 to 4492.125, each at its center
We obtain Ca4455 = 3.4 angstrom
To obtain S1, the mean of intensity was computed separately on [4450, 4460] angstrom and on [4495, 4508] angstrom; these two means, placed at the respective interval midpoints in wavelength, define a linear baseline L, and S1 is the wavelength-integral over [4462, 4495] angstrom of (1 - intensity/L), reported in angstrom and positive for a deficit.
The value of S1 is -3.4 angstrom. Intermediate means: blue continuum 11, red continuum 17.4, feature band 15.6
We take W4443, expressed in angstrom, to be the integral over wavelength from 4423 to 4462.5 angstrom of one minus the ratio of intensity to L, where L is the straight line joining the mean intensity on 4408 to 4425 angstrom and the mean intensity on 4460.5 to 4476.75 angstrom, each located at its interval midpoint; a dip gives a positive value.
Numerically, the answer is 2.6 angstrom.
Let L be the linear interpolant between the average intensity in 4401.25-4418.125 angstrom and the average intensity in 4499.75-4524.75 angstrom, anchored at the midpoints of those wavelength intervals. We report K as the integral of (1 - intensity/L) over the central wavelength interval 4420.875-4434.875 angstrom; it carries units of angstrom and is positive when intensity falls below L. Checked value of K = -1.1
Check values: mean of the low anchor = 11.1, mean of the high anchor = 17.3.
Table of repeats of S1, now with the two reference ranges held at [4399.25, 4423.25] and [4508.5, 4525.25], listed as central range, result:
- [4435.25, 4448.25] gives -1.0 angstrom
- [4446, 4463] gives 1.6 angstrom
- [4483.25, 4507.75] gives -1.8 angstrom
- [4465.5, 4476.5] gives -0.3 angstrom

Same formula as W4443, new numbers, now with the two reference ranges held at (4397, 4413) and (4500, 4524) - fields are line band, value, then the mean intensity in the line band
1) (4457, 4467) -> 1.2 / 12.8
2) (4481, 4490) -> -0.4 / 16.5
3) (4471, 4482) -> -0.3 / 15.7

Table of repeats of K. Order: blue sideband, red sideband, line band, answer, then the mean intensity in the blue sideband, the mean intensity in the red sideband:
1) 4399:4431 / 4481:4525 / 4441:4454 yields -0.97 angstrom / 12.1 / 16.8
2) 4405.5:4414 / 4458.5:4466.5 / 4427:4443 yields -0.90 angstrom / 12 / 13.1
